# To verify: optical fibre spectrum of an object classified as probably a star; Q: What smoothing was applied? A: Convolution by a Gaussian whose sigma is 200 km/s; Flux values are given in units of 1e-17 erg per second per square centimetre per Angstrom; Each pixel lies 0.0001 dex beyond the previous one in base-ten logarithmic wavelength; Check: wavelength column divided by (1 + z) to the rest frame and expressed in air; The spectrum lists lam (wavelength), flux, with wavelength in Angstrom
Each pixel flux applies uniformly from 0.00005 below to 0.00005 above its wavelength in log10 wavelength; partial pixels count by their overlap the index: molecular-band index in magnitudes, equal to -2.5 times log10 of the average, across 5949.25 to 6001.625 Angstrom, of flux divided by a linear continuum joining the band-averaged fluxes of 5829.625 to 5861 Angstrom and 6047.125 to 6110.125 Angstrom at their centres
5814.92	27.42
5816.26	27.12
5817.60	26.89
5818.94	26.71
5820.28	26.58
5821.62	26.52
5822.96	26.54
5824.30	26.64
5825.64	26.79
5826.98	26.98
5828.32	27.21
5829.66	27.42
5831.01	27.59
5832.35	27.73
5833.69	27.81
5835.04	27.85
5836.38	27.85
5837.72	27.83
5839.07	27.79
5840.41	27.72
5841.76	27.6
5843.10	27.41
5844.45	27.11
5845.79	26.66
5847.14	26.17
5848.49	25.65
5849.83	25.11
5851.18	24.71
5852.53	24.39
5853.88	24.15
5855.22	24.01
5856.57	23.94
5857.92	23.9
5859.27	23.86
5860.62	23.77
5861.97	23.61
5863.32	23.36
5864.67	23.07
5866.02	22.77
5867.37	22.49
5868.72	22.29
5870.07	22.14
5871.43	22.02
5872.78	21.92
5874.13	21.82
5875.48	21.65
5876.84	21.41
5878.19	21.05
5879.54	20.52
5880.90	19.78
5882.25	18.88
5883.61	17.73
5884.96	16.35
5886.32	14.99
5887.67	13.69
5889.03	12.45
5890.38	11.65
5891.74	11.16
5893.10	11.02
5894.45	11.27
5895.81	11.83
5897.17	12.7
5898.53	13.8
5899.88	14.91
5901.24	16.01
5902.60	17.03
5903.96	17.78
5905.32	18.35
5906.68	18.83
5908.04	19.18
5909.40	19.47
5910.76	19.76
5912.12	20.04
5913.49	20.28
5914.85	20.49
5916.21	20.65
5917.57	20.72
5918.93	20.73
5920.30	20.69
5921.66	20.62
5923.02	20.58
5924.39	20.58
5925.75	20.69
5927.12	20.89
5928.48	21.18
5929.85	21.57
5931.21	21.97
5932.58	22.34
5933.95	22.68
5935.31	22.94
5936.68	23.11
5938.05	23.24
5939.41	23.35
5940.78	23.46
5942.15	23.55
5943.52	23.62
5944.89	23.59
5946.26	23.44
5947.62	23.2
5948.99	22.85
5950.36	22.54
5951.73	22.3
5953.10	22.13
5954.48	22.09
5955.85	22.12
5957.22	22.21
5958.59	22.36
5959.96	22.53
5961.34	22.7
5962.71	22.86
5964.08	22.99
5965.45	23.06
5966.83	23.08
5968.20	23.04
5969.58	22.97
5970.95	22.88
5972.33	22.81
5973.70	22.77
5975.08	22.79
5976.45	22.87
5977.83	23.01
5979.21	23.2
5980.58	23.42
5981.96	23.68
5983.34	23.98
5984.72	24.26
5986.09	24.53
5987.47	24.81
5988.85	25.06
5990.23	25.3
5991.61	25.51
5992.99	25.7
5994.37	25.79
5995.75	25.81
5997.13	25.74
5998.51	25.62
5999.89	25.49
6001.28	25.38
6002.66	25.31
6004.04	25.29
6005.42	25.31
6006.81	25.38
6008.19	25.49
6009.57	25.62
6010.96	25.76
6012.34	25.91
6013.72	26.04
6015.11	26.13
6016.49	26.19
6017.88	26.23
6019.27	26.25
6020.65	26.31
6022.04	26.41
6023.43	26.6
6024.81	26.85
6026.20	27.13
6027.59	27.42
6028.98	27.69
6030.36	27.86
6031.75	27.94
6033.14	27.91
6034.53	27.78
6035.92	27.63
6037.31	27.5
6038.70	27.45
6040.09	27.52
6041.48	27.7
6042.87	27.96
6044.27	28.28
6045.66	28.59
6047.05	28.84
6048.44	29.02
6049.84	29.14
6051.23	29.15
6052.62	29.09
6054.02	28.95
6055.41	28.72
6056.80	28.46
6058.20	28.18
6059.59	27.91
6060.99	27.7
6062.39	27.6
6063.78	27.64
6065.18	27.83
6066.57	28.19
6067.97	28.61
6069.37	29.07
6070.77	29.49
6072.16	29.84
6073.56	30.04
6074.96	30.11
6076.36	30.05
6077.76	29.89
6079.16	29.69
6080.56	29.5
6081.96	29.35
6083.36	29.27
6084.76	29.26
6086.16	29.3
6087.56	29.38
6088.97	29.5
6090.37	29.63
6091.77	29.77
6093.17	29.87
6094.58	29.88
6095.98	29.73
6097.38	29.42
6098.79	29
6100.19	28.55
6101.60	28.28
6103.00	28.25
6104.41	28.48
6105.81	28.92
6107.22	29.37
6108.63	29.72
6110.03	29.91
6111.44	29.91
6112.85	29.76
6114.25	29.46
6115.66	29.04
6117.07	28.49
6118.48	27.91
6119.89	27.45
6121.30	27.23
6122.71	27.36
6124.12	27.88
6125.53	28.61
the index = 0.18 mag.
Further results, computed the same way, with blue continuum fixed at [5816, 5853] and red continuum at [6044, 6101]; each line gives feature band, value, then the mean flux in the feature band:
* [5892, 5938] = 0.411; 18.9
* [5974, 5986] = 0.201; 23.4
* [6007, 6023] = 0.100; 26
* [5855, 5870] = 0.166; 23.3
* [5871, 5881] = 0.266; 21.3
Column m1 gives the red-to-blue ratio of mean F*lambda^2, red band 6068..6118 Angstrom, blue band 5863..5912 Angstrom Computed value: 1.76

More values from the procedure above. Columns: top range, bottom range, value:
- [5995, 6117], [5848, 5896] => 1.48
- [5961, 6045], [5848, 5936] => 1.33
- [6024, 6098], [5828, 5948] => 1.42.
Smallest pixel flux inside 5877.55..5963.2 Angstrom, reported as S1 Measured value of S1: 11.02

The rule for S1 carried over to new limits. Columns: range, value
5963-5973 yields 22.81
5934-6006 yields 22.09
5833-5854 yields 24.15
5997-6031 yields 25.29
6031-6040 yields 27.45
